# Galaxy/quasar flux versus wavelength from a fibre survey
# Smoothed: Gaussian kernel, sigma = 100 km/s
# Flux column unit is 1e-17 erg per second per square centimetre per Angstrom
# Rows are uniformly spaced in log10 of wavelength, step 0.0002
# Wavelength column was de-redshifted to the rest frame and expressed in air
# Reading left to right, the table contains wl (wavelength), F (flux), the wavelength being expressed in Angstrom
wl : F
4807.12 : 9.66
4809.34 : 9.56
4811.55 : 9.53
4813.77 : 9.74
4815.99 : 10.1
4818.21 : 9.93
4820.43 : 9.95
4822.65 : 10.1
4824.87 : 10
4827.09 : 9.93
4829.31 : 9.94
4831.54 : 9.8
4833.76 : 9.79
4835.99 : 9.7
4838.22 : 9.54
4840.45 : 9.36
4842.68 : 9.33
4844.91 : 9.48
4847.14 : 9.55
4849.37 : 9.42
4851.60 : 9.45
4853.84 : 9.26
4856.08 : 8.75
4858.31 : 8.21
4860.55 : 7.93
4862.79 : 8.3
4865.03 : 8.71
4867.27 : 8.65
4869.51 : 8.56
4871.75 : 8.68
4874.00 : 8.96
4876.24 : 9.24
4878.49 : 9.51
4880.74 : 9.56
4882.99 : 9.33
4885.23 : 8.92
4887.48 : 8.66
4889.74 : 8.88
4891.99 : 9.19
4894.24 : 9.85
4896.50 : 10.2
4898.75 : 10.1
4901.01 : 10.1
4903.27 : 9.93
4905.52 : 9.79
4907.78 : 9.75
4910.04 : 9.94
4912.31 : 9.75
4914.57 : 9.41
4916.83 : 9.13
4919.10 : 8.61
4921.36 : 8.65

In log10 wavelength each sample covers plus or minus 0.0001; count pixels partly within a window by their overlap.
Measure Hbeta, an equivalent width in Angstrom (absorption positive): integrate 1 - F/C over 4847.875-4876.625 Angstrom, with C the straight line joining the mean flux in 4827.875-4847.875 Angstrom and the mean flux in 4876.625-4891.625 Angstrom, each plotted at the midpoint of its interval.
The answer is 1.8 Angstrom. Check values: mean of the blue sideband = 9.62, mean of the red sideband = 9.15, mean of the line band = 8.78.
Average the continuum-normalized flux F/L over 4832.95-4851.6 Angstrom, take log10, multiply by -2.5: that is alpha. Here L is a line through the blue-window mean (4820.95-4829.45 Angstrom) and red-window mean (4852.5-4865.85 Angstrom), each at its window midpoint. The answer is -0.03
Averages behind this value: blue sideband 10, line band 9.51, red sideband 8.53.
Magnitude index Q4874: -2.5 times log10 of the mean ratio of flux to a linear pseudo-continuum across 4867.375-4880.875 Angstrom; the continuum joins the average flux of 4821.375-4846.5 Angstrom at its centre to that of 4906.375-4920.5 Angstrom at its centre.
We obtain 0.06 mag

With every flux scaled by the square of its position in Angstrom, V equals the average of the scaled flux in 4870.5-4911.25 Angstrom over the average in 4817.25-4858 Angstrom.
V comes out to 1.0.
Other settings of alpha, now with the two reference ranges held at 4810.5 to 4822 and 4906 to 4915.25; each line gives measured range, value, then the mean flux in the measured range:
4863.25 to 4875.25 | 0.13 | 8.7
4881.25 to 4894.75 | 0.07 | 9.13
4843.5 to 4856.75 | 0.05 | 9.34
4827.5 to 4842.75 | 0.02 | 9.67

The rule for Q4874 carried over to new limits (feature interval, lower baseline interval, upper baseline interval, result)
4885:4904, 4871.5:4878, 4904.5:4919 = -0.03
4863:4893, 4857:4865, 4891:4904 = 0.00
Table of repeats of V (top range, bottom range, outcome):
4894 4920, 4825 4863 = 1.07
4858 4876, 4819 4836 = 0.88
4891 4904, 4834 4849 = 1.07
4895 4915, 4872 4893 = 1.10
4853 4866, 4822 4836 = 0.87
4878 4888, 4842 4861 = 1.03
